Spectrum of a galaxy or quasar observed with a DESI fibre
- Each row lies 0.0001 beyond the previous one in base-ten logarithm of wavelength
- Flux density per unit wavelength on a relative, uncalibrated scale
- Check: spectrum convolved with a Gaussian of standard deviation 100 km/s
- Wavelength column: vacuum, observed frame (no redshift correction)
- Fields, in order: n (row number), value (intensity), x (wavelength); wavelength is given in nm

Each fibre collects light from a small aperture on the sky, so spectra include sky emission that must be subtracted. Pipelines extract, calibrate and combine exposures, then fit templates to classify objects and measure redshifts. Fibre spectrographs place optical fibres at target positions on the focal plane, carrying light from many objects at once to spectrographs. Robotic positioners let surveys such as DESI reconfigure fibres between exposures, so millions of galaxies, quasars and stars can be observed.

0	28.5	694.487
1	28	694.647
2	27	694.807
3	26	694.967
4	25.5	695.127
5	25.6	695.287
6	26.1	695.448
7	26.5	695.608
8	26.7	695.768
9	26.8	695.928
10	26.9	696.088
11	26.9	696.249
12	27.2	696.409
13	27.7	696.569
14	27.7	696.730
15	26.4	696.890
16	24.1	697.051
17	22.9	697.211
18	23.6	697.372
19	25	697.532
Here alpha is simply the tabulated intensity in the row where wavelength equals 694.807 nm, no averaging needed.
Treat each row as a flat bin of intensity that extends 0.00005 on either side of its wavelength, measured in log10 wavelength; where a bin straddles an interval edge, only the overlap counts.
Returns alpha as 27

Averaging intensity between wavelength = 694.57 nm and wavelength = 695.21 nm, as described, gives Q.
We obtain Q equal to 26.6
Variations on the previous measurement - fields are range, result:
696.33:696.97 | 27.3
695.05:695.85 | 26.1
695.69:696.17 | 26.8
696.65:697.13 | 26.1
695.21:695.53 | 25.8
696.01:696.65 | 27.2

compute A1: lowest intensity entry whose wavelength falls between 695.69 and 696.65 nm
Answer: 26.7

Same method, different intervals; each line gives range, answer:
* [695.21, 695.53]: 25.6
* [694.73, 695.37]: 25.5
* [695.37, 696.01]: 26.1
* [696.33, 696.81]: 27.2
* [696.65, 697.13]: 24.1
